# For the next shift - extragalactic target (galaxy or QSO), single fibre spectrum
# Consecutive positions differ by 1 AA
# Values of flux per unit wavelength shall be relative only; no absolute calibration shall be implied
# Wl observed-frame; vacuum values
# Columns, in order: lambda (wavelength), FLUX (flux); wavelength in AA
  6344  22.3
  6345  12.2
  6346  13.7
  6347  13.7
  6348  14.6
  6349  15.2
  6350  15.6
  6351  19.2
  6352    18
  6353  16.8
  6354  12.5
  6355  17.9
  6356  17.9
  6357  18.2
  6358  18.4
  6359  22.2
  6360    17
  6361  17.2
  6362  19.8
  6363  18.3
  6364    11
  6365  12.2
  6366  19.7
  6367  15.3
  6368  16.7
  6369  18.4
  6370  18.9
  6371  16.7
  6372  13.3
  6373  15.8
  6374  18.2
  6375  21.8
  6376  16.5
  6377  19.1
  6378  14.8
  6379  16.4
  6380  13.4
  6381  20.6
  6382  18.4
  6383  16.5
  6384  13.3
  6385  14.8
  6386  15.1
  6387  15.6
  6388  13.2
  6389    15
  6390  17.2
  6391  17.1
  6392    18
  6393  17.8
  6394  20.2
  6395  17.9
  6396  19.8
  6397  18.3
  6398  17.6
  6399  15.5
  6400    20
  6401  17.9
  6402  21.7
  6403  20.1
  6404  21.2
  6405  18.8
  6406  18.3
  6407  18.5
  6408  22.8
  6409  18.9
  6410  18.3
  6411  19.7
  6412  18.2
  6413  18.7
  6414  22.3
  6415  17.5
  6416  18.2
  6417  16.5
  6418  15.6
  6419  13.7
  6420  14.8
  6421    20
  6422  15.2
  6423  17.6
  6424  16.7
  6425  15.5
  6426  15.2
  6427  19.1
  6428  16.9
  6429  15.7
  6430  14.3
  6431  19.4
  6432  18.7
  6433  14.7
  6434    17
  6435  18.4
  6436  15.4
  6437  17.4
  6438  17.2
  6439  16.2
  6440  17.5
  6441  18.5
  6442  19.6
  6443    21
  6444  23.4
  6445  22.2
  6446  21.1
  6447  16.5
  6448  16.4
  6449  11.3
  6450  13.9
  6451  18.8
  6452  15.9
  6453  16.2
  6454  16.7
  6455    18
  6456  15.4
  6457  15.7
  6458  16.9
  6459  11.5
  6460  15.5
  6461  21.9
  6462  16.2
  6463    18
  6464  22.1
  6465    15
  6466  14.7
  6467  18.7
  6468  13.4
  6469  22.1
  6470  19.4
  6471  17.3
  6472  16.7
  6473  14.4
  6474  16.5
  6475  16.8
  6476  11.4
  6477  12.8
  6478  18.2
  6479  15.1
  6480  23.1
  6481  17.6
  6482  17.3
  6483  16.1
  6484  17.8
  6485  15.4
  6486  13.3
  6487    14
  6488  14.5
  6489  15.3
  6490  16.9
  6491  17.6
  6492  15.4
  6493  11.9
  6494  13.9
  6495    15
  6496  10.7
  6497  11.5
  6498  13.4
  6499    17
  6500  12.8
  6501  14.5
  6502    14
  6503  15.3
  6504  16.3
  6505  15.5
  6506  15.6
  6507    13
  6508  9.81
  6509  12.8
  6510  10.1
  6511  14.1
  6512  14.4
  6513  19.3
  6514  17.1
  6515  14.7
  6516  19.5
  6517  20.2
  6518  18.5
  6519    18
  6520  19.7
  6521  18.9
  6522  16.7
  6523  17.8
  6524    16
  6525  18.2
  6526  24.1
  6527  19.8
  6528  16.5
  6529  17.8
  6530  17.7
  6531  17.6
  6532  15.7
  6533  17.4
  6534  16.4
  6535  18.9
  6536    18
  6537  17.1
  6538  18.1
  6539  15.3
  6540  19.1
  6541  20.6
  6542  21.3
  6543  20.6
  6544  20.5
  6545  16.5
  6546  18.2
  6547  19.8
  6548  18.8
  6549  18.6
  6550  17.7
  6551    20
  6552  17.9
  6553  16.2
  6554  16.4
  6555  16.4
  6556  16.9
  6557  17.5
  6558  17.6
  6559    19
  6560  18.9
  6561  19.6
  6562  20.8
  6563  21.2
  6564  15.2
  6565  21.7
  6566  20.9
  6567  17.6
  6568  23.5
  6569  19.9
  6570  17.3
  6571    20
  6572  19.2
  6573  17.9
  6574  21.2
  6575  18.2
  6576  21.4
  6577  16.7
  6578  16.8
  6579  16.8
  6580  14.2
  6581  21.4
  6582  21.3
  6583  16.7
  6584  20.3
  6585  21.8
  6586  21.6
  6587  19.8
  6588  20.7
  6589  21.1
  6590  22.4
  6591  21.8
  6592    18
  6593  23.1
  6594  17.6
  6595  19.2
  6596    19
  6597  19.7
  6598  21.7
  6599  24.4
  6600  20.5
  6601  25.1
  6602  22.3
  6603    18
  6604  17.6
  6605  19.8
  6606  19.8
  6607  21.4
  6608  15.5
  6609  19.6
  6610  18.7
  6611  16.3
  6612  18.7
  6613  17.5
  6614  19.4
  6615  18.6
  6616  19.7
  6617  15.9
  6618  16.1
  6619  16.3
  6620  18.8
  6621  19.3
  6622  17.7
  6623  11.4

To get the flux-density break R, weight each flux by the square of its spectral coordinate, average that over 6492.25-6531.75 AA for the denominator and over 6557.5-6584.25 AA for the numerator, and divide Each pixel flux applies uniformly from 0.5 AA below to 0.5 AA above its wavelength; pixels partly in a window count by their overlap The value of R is 1.2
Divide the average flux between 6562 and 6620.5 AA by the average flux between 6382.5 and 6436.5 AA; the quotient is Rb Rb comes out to 1.1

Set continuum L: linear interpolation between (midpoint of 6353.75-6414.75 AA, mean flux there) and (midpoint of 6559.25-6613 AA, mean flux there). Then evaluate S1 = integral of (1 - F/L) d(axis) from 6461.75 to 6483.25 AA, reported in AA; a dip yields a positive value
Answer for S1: 1.8 AA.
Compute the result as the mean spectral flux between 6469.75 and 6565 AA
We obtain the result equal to 16.8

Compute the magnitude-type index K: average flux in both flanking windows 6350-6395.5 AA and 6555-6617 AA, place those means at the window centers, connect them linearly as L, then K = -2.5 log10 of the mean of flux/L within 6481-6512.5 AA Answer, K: 0.26 mag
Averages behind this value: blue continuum 16.9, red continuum 19.5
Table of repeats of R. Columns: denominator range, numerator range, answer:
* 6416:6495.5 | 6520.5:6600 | 1.17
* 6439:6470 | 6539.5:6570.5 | 1.12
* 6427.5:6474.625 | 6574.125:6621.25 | 1.18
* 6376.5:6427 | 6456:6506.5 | 0.92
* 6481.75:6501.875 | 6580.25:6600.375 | 1.44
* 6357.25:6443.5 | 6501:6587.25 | 1.08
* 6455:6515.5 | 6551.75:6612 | 1.28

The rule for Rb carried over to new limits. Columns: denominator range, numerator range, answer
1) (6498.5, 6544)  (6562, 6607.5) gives 1.17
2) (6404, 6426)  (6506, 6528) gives 0.94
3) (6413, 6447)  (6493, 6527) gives 0.89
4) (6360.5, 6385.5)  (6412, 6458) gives 1.03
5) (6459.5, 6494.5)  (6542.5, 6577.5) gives 1.14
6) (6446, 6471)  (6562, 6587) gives 1.15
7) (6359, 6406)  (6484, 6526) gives 0.89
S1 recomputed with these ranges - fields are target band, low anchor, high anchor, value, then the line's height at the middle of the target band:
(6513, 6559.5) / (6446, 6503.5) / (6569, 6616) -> -1.0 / 17.8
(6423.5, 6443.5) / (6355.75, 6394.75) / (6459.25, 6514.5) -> -1.2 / 16.2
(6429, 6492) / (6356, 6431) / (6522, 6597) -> 3.8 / 18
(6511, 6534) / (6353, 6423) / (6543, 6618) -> 1.0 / 18.7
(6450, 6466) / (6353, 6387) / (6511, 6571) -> 0.8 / 17.6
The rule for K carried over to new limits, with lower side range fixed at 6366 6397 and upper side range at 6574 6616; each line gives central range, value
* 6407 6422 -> -0.05 mag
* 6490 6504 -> 0.28 mag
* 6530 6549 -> 0.04 mag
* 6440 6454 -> -0.01 mag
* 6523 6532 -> 0.03 mag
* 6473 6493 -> 0.15 mag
